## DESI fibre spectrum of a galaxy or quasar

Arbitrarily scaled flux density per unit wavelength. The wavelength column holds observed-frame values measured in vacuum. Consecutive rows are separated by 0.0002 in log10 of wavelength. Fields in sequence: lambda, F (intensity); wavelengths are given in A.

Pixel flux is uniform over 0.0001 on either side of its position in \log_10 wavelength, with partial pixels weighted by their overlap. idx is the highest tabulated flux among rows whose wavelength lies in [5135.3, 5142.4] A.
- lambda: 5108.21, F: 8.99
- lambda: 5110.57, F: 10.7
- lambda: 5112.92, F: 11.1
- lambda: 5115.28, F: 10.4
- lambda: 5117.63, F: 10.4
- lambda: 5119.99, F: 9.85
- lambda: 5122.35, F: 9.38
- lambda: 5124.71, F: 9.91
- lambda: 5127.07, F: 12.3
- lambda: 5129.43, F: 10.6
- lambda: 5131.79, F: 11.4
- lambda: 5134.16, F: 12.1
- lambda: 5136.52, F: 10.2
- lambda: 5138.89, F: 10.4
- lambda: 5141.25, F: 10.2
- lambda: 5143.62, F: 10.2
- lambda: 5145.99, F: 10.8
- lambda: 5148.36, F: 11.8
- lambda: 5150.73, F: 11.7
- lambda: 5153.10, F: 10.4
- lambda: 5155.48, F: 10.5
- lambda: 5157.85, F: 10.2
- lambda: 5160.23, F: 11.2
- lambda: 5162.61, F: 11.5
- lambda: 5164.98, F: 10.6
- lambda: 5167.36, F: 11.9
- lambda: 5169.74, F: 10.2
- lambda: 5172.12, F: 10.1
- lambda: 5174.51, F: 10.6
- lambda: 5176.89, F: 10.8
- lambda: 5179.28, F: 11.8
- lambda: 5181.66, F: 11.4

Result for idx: 10.4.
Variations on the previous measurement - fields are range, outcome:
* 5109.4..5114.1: 11.1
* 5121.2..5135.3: 12.3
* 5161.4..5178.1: 11.9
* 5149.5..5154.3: 11.7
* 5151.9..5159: 10.5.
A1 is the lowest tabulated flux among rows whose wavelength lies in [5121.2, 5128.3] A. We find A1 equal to 9.38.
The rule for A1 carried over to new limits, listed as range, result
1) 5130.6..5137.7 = 10.2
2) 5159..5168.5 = 10.6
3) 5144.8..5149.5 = 10.8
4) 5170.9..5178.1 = 10.1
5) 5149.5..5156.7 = 10.4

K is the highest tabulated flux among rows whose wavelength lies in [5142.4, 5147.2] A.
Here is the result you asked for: 10.8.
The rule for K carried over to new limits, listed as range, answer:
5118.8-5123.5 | 9.85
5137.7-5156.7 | 11.8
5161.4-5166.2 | 11.5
